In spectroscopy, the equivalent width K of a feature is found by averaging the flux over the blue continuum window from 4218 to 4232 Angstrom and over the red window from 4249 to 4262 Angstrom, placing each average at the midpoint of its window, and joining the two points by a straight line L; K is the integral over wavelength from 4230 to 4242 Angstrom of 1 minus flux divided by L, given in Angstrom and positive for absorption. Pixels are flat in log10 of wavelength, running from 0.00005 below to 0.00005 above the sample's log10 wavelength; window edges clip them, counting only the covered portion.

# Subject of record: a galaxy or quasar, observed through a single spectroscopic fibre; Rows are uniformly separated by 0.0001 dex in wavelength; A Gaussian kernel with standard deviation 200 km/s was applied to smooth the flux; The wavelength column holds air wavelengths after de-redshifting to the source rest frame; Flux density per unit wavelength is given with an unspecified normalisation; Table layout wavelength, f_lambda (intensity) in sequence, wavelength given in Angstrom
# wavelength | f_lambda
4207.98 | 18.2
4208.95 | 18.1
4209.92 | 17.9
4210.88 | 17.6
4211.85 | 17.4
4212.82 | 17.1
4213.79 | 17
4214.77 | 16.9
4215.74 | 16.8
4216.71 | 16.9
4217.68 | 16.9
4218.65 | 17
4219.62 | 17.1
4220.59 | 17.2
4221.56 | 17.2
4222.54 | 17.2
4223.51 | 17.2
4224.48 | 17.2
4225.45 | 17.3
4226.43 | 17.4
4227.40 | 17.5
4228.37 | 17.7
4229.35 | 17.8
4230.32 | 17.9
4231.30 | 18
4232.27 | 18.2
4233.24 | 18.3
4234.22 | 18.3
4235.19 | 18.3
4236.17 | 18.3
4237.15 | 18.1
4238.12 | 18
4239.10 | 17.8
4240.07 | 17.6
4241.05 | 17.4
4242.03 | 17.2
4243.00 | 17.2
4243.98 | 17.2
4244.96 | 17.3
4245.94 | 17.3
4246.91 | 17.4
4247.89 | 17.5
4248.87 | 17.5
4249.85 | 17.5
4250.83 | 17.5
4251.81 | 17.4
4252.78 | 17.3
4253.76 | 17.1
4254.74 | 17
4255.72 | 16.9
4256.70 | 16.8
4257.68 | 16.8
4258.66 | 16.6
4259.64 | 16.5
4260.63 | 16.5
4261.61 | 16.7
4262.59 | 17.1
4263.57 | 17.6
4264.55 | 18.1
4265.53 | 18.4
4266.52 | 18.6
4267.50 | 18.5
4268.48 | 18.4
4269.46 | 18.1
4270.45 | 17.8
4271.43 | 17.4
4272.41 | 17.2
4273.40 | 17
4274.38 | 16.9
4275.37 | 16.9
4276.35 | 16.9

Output -0.50 Angstrom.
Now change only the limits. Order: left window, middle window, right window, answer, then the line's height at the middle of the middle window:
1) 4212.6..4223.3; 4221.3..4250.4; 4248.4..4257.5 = -0.9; 17.1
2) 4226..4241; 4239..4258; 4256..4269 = 0.4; 17.7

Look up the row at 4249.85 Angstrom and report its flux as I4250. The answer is 17.5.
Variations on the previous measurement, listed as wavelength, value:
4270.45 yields 17.8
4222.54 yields 17.2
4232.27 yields 18.2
